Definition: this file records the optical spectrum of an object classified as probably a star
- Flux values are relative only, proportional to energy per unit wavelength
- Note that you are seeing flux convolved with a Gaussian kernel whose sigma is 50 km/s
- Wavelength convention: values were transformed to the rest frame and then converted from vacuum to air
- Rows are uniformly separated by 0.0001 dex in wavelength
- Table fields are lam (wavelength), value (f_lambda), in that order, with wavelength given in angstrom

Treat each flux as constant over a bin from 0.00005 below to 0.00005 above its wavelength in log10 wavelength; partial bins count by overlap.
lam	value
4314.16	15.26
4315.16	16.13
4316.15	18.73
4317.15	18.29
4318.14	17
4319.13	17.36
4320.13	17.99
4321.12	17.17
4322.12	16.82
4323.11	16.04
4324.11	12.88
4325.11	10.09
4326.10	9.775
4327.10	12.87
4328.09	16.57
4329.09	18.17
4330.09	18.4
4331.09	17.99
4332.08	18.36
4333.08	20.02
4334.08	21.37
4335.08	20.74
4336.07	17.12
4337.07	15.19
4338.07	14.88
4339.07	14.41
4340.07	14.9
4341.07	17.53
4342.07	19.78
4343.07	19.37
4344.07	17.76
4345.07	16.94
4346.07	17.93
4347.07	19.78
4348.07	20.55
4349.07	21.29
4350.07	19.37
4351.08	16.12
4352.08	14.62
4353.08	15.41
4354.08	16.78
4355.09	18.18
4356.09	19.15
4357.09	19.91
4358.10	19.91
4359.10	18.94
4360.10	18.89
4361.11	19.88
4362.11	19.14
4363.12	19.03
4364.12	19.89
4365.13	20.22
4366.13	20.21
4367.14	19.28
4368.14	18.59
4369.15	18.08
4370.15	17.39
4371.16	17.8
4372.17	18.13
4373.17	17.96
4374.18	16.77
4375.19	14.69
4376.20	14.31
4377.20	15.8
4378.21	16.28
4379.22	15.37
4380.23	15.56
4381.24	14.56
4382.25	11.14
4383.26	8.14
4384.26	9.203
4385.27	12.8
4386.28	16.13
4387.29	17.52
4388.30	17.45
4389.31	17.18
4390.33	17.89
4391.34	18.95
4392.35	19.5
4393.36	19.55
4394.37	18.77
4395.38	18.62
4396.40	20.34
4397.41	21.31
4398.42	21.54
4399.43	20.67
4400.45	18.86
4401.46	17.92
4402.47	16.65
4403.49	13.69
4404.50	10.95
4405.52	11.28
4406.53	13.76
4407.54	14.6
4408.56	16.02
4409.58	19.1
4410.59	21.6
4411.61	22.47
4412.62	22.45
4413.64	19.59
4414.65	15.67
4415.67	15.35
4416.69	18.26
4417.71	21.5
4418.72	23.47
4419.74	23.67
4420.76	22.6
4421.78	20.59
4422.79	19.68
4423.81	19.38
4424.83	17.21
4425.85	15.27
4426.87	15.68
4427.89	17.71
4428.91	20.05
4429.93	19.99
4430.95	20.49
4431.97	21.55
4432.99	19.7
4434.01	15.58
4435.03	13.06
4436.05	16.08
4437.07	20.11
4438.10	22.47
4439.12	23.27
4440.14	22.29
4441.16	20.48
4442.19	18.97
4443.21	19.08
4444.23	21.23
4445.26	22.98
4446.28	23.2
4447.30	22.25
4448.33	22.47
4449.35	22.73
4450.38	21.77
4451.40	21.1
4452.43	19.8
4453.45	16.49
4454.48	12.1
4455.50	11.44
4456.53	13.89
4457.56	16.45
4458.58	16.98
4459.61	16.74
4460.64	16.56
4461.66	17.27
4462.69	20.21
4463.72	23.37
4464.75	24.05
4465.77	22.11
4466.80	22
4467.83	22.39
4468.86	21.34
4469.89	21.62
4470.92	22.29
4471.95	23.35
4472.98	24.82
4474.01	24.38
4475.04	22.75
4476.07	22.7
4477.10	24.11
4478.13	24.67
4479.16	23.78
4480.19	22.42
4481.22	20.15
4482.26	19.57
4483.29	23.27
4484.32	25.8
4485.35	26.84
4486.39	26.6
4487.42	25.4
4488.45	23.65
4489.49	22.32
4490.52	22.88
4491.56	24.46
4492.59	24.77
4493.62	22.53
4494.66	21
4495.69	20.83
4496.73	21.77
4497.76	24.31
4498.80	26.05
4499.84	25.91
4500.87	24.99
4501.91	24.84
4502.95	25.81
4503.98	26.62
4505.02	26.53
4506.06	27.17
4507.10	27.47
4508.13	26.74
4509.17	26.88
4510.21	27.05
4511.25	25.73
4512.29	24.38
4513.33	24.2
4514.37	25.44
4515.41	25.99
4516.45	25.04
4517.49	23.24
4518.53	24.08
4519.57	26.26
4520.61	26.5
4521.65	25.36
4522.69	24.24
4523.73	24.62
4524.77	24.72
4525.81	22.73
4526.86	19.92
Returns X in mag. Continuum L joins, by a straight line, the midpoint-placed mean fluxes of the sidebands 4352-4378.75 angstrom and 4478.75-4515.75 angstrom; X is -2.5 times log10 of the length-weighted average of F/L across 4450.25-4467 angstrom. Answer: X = 0.24 mag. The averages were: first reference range 18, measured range 18.2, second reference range 24.6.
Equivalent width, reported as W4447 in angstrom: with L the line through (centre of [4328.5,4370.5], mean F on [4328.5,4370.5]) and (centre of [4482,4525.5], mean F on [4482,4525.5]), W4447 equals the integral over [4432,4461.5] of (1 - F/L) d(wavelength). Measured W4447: 4.6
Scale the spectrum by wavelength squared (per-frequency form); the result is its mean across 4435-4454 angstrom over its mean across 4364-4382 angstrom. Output 1.2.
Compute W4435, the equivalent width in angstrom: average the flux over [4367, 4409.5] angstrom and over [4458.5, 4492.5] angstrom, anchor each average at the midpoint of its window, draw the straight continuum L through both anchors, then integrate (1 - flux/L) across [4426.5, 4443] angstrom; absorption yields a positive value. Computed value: 0.4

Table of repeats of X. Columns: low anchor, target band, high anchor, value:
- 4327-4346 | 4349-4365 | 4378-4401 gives -0.07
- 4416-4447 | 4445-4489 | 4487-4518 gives 0.05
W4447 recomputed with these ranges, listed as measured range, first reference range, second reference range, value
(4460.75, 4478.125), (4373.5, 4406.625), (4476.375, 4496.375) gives -0.2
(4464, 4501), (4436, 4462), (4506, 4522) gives -1.4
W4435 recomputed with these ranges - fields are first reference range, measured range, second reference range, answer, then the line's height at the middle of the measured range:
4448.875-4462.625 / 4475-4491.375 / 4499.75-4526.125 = -1.8 angstrom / 21.2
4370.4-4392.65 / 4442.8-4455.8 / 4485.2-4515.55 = 0.6 angstrom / 20.9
